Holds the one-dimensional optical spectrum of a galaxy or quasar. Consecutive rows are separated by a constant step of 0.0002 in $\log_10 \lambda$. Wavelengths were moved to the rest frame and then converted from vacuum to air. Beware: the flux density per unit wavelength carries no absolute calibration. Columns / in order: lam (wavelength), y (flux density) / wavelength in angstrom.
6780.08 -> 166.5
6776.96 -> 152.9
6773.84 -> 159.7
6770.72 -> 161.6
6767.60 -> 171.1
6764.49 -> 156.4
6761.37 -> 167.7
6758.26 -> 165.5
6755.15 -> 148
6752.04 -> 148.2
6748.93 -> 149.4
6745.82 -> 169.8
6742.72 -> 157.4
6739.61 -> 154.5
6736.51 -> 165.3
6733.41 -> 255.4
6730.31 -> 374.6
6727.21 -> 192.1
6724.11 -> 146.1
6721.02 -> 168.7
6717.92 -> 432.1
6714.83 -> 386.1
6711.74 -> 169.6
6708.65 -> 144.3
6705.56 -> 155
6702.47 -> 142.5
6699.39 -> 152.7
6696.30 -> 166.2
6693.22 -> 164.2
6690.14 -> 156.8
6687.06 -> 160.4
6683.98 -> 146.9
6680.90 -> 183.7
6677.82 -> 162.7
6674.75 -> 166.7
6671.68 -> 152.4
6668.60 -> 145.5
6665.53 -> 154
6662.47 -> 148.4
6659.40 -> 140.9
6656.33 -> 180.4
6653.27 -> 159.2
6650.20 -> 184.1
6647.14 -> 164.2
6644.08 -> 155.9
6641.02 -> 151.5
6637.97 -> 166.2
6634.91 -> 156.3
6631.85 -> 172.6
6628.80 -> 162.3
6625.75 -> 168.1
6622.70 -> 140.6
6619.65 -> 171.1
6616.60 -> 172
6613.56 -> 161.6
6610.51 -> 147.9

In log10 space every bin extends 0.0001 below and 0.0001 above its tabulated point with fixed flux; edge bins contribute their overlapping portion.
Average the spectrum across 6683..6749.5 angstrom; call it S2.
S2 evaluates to 197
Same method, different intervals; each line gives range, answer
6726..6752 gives 199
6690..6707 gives 156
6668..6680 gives 159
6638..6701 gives 160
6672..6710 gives 158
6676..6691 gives 162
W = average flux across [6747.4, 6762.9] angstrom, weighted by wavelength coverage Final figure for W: 156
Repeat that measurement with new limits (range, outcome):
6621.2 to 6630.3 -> 157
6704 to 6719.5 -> 257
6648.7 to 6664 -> 163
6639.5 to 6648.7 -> 157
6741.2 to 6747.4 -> 164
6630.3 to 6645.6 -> 161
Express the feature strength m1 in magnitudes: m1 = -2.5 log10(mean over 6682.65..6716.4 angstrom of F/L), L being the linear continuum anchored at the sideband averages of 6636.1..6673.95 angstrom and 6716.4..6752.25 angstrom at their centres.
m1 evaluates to 0.07 mag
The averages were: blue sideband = 159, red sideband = 212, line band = 177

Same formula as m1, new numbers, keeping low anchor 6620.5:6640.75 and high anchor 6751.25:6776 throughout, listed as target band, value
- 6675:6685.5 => -0.03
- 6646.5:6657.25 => -0.07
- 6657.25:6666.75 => 0.08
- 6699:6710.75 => 0.08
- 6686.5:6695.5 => 0.00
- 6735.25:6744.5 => 0.01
